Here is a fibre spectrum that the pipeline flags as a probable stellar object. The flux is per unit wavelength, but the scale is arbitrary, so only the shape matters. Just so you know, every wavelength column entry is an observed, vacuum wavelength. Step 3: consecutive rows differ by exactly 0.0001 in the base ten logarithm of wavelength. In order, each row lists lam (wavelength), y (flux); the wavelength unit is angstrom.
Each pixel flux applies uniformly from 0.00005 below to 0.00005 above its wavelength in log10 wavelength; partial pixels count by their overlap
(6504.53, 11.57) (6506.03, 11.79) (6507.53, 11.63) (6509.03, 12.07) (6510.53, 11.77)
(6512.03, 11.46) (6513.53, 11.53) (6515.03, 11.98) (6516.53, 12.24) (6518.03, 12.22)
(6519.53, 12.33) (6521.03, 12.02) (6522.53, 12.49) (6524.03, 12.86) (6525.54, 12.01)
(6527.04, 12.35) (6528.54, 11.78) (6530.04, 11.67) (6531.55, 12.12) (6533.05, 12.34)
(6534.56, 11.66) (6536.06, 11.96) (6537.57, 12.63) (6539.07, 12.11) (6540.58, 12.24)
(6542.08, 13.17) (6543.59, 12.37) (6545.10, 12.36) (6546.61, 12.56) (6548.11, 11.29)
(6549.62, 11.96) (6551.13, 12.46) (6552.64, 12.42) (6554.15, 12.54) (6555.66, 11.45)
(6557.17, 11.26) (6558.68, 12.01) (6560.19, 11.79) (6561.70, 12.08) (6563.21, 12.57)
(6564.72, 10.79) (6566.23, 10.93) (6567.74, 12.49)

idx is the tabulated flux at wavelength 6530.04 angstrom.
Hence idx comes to 11.67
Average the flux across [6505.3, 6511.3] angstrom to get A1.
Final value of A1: 11.8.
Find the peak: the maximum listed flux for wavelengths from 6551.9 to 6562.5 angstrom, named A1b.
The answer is 12.54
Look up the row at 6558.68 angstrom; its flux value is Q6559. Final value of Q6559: 12.01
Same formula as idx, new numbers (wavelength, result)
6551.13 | 12.46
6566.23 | 10.93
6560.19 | 11.79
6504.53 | 11.57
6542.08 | 13.17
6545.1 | 12.36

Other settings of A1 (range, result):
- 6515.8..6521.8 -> 12.2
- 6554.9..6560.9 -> 11.6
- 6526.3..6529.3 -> 12.1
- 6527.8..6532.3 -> 11.9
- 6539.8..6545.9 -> 12.5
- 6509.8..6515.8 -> 11.7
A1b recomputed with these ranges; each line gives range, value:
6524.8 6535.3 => 12.35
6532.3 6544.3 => 13.17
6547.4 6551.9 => 12.46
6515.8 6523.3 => 12.49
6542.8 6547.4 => 12.56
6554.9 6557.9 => 11.45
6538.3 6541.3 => 12.24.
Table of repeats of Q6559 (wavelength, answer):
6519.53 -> 12.33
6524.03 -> 12.86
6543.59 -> 12.37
